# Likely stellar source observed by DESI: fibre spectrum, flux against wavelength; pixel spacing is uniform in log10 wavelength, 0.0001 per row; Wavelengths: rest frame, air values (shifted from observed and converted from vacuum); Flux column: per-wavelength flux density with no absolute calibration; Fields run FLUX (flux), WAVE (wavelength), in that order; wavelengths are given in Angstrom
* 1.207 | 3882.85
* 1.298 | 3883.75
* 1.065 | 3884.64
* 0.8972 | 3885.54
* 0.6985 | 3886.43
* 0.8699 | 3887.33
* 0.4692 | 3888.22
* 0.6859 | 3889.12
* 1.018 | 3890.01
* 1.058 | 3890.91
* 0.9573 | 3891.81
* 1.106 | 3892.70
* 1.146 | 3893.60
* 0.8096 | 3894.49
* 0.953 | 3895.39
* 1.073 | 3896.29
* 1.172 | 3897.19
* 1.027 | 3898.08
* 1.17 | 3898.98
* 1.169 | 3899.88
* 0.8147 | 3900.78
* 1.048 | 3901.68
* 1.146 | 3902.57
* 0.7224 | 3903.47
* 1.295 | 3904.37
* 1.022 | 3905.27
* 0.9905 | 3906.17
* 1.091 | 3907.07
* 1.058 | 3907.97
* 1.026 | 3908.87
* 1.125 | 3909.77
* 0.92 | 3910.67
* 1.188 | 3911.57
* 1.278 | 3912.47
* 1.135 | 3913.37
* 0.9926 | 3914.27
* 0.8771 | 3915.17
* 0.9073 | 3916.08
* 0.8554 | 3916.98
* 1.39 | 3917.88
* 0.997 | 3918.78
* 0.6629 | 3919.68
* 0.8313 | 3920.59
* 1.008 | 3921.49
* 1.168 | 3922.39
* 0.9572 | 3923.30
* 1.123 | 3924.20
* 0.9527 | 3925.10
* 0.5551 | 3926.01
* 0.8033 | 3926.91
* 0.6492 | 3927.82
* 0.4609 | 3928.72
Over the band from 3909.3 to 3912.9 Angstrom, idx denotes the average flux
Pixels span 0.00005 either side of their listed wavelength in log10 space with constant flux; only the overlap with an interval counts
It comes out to 1.13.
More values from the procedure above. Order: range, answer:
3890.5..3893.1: 1.04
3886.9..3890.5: 0.764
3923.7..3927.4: 0.858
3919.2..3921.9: 0.833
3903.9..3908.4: 1.09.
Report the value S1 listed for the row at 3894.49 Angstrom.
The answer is 0.8096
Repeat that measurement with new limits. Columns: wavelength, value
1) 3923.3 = 0.9572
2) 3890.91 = 1.058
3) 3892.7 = 1.106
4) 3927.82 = 0.6492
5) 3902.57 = 1.146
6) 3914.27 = 0.9926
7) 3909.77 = 1.125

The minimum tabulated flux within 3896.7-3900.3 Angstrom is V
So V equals 1.027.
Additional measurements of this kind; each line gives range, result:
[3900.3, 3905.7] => 0.7224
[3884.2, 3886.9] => 0.6985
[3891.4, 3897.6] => 0.8096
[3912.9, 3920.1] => 0.6629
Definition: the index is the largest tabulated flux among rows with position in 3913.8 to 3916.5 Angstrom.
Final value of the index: 0.9926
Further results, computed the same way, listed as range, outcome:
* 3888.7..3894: 1.146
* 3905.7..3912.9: 1.278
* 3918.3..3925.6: 1.168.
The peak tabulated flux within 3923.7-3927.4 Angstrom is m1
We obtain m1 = 1.123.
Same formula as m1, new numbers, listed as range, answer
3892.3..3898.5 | 1.172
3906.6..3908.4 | 1.091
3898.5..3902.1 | 1.17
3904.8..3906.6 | 1.022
